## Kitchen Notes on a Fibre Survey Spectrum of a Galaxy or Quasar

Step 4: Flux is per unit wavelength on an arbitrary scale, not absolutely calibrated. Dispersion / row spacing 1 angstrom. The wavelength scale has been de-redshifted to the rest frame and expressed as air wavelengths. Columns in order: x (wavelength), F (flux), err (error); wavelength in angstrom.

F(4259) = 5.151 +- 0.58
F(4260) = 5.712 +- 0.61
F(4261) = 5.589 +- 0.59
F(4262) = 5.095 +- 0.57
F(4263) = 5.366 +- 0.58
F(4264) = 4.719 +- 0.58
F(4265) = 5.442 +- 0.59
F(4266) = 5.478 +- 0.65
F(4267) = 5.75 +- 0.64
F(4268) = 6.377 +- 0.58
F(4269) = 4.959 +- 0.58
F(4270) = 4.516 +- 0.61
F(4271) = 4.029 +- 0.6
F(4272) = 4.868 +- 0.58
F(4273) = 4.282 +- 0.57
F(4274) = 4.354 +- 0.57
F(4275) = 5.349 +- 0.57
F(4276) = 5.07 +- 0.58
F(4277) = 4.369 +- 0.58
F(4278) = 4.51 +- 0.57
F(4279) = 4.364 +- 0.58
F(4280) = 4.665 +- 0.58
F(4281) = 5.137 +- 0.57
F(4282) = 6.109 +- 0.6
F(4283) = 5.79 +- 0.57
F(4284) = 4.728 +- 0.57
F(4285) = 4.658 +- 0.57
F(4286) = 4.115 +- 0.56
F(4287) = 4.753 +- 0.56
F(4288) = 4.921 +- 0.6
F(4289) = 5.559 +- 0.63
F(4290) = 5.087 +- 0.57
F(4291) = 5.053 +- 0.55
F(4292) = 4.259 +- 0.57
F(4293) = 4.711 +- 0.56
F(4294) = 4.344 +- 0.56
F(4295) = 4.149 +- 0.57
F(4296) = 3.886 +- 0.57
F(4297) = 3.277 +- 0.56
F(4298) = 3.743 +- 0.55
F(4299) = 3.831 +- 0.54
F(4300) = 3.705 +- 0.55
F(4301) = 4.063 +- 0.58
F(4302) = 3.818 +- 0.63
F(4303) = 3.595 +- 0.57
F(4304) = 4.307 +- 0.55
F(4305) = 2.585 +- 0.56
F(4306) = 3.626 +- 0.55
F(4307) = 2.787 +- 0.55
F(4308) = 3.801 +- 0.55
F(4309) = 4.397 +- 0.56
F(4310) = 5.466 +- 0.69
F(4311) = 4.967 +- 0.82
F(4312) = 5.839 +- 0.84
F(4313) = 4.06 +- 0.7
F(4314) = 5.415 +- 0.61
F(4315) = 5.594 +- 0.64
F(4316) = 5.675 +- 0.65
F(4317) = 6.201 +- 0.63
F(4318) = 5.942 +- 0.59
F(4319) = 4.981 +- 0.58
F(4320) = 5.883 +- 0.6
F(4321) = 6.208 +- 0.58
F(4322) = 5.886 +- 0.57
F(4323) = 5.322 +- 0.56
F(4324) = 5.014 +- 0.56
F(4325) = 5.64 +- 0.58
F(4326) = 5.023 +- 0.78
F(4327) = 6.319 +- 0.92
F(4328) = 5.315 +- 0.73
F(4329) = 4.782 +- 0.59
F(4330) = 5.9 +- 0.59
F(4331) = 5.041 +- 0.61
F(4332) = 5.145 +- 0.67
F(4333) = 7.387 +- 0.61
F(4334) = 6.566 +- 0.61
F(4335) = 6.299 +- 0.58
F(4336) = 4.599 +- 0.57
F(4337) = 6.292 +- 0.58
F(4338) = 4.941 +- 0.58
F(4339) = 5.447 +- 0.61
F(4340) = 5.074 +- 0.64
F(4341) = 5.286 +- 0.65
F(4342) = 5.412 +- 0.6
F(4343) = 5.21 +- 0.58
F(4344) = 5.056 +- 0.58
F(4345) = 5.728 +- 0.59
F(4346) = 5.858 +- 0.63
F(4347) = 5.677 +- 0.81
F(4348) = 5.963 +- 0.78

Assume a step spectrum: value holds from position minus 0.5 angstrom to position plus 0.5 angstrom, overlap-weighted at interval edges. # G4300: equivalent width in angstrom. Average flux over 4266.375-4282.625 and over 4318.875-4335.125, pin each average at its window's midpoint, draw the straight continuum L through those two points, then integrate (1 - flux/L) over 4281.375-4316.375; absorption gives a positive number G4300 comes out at 5.3 angstrom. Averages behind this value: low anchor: 4.93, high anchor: 5.69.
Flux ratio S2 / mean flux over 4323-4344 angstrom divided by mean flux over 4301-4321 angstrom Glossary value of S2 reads 1.17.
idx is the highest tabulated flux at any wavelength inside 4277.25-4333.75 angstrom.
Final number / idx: 7.387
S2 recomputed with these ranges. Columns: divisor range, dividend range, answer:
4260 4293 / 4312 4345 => 1.11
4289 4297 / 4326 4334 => 1.27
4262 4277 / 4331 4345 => 1.11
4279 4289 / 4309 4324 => 1.10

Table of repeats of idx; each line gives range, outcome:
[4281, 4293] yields 6.109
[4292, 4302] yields 4.711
